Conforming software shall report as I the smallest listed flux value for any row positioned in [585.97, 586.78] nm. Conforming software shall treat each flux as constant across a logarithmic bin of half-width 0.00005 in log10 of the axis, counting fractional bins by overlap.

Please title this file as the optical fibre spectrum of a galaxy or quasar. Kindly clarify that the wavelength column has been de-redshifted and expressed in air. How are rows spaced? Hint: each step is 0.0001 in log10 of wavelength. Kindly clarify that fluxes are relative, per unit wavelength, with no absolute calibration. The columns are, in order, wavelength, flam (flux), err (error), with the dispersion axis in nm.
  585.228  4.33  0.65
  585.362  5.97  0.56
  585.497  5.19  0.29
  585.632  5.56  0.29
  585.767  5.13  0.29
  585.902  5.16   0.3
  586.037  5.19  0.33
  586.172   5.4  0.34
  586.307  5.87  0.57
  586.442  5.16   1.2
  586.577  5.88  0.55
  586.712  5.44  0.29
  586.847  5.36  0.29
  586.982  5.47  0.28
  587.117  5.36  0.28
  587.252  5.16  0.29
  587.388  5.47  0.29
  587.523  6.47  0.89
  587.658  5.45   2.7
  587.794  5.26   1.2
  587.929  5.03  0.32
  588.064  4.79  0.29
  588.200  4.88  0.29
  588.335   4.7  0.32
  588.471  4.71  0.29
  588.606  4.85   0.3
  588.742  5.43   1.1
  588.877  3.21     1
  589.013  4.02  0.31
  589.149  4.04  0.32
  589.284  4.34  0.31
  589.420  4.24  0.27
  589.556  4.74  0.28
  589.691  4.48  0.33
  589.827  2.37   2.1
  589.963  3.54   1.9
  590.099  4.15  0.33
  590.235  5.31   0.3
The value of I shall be 5.16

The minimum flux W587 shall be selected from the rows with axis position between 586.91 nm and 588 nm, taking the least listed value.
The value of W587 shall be 5.03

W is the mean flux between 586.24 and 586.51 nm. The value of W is 5.52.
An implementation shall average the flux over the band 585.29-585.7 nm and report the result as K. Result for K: 5.56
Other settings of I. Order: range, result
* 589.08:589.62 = 4.04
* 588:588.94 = 3.21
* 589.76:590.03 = 2.37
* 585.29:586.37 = 5.13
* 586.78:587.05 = 5.36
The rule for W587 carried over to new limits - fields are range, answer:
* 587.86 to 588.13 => 4.79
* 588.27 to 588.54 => 4.7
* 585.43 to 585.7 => 5.19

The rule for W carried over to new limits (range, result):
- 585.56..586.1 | 5.26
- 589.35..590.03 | 3.87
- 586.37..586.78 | 5.5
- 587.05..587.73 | 5.58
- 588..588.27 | 4.83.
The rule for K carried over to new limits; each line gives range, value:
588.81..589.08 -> 3.61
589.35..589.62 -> 4.48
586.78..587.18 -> 5.4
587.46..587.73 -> 5.93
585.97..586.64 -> 5.5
